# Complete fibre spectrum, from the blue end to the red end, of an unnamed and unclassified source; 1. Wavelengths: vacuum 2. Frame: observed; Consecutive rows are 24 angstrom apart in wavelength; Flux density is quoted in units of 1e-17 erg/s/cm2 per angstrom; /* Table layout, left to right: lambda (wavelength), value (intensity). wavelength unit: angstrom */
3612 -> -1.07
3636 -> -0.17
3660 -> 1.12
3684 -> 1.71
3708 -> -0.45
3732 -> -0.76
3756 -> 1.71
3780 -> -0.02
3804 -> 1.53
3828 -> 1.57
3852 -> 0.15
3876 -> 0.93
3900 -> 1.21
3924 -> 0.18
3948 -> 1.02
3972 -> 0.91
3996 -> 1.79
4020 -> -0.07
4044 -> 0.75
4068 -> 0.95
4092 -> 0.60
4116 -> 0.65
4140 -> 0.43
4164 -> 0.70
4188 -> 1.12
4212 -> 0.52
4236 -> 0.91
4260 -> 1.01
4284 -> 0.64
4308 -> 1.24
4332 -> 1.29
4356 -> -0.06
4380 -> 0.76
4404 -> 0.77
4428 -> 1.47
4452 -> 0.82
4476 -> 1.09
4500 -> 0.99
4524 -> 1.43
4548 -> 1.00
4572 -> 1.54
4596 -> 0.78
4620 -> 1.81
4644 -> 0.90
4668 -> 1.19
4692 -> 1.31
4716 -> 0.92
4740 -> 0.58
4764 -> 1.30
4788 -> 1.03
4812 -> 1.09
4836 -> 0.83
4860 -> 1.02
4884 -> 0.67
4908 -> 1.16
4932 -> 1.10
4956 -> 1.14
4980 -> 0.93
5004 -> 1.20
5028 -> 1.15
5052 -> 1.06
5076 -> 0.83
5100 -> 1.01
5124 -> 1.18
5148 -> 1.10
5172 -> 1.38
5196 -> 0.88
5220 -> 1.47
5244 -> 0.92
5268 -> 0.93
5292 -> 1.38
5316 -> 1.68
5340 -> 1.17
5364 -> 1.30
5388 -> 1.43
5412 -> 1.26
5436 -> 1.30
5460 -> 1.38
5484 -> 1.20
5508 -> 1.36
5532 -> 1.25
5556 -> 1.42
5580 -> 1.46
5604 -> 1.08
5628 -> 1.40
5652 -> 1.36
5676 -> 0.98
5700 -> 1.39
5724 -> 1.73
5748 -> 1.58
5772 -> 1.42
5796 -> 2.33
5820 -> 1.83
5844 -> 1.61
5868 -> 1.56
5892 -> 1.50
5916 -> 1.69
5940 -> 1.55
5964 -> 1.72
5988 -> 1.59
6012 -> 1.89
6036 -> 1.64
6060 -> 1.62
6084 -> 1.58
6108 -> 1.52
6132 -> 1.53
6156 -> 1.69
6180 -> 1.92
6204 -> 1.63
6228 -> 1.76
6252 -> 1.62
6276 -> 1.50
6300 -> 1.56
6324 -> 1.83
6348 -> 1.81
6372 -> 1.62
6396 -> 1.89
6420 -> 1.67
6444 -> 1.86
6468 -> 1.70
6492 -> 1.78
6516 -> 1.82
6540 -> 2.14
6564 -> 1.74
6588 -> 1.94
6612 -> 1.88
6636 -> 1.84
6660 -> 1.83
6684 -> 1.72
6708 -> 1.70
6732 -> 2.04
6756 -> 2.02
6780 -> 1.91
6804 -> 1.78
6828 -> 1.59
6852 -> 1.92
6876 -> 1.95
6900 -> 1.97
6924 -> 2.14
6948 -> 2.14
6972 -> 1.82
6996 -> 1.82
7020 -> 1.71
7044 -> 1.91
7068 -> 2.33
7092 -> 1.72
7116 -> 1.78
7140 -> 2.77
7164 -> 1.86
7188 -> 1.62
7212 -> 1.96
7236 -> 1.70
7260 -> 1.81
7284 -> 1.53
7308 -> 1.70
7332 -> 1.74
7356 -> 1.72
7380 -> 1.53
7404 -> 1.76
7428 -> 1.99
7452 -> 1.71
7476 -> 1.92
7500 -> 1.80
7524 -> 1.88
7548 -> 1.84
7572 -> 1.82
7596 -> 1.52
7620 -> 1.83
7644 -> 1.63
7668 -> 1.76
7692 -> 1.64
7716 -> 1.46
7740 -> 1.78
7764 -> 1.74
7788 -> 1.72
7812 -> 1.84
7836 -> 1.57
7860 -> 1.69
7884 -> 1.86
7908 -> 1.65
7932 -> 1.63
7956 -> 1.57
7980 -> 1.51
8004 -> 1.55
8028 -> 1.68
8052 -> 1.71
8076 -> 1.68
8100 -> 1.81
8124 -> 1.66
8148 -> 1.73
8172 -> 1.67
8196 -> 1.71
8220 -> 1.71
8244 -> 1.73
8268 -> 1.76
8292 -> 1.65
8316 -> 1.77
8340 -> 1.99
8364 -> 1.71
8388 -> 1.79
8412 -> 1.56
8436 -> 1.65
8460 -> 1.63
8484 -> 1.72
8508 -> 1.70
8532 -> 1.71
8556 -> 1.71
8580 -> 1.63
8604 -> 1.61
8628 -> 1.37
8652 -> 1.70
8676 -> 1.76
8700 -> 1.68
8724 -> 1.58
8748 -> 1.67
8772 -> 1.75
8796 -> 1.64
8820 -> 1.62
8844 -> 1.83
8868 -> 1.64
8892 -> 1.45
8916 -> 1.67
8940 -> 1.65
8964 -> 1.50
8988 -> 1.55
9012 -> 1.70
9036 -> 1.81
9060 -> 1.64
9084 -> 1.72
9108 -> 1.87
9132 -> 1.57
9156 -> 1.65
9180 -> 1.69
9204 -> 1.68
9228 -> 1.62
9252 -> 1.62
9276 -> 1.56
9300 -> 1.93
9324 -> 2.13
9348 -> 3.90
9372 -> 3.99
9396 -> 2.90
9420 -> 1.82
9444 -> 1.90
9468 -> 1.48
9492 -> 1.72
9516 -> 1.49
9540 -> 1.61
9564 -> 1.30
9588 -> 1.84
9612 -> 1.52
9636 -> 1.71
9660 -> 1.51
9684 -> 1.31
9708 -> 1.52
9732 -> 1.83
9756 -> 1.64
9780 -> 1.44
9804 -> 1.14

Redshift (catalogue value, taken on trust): 0.43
